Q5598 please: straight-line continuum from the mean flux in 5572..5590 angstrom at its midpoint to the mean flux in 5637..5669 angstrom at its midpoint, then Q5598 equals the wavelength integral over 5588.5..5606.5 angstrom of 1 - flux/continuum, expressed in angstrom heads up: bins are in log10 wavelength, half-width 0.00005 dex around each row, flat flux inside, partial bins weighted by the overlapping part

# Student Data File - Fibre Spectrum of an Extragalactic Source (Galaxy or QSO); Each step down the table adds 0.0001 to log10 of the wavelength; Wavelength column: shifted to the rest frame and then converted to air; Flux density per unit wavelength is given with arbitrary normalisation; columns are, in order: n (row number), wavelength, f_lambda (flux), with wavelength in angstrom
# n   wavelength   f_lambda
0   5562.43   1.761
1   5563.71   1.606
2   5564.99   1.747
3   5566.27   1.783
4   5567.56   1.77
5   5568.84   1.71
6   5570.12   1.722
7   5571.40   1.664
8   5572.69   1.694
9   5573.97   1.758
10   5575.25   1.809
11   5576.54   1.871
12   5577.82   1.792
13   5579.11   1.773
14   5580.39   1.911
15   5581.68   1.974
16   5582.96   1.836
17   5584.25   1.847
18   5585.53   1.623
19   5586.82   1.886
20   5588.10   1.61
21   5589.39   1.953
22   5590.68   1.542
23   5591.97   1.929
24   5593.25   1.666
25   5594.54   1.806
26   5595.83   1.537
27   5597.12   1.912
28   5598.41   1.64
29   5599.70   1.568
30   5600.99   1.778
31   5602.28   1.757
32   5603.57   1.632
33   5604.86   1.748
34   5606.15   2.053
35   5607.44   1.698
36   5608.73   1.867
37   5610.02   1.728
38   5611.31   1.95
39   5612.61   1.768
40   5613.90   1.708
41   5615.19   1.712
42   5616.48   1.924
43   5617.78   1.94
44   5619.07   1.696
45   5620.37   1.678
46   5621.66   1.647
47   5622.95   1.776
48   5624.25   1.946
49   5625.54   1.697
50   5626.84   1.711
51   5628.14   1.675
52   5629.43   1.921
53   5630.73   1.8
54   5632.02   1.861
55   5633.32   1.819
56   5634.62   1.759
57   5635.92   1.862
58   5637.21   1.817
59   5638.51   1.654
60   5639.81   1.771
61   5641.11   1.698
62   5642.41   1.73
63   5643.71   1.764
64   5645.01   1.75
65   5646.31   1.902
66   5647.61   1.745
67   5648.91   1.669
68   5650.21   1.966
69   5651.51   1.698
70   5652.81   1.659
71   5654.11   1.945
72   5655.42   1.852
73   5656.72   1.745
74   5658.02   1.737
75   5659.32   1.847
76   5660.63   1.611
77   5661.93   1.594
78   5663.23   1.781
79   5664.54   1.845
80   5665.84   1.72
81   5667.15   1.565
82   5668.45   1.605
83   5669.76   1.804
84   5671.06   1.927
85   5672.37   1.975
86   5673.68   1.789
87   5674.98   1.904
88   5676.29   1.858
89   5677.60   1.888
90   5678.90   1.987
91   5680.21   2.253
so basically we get 0.5 angstrom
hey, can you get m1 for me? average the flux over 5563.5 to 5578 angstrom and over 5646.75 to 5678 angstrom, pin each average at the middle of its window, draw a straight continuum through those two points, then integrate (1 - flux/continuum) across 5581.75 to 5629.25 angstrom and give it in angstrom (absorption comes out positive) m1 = -0.2 angstrom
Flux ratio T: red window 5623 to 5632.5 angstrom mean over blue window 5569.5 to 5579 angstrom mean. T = 1.02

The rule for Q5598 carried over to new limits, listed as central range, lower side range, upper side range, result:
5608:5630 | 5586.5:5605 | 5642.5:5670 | -0.6 angstrom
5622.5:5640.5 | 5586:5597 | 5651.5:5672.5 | -0.4 angstrom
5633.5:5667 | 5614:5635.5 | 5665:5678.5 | 0.6 angstrom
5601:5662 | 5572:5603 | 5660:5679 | 0.0 angstrom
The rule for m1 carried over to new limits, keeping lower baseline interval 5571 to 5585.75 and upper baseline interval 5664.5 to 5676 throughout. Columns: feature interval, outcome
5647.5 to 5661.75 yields 0.23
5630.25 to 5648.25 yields 0.15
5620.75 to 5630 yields 0.17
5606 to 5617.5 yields -0.11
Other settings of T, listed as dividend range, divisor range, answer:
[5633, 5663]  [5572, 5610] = 0.99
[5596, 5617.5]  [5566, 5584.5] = 0.99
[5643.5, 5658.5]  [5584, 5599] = 1.03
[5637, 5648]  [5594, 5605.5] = 1.03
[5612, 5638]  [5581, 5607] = 1.01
